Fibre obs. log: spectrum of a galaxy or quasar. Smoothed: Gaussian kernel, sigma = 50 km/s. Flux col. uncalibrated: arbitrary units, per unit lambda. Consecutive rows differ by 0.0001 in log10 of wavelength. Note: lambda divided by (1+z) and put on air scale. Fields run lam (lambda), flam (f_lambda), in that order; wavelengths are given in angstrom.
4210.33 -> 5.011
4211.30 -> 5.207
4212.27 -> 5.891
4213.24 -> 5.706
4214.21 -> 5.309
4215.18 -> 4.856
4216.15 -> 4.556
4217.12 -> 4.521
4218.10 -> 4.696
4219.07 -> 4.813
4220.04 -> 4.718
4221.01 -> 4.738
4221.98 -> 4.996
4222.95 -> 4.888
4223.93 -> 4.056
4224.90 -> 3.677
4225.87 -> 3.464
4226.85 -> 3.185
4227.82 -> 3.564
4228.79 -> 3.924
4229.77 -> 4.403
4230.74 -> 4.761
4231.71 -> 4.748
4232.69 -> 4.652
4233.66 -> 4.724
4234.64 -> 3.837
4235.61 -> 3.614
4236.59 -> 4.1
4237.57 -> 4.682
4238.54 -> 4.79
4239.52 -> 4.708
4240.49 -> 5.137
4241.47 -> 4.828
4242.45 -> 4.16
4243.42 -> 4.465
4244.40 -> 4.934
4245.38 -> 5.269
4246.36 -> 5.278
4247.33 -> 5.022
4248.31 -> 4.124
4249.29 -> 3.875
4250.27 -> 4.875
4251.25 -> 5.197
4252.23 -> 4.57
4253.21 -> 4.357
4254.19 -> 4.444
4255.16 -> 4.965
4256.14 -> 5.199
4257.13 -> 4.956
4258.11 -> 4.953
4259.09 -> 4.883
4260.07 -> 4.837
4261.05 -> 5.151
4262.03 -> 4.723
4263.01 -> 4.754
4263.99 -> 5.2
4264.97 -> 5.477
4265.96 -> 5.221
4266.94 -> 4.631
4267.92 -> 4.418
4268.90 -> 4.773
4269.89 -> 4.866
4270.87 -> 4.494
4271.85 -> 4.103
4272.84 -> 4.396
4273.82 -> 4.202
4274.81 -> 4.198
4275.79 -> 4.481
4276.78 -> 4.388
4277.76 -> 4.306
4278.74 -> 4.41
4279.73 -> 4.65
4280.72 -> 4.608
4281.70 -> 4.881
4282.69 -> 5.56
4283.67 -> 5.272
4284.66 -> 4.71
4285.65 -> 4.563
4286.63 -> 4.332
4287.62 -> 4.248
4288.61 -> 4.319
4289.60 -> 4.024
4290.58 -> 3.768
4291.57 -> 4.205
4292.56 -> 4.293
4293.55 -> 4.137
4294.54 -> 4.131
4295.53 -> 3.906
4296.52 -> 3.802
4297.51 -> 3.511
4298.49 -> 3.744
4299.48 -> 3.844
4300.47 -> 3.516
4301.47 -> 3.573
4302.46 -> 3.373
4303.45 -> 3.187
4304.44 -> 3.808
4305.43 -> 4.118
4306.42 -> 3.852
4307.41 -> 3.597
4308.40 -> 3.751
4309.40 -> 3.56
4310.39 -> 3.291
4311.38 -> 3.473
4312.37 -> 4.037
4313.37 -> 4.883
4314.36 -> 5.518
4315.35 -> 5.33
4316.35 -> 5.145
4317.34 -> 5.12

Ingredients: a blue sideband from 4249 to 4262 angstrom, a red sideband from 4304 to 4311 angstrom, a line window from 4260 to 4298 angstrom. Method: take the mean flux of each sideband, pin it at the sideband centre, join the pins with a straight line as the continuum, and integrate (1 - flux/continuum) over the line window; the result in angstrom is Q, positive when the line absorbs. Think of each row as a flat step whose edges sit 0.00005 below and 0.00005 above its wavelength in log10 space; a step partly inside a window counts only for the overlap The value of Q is -1.74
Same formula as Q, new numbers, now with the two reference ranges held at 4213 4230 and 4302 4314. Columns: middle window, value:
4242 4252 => -1.15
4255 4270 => -3.00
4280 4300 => -1.98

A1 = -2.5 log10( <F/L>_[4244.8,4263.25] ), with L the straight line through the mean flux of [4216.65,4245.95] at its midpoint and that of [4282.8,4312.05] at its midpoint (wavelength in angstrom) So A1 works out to -0.13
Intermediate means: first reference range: 4.44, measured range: 4.81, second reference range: 3.95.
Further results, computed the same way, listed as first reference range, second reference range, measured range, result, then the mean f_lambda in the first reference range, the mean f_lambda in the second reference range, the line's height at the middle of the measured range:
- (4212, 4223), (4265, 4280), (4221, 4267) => 0.033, 4.96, 4.53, 4.75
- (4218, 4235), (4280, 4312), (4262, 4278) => -0.120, 4.32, 4.03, 4.14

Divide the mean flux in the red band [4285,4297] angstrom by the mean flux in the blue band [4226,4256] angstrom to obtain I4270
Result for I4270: 0.92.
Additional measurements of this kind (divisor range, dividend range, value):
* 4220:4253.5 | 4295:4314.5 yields 0.85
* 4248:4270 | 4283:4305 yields 0.84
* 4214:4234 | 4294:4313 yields 0.84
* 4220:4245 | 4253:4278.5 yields 1.08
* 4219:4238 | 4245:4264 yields 1.13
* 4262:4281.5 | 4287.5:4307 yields 0.84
